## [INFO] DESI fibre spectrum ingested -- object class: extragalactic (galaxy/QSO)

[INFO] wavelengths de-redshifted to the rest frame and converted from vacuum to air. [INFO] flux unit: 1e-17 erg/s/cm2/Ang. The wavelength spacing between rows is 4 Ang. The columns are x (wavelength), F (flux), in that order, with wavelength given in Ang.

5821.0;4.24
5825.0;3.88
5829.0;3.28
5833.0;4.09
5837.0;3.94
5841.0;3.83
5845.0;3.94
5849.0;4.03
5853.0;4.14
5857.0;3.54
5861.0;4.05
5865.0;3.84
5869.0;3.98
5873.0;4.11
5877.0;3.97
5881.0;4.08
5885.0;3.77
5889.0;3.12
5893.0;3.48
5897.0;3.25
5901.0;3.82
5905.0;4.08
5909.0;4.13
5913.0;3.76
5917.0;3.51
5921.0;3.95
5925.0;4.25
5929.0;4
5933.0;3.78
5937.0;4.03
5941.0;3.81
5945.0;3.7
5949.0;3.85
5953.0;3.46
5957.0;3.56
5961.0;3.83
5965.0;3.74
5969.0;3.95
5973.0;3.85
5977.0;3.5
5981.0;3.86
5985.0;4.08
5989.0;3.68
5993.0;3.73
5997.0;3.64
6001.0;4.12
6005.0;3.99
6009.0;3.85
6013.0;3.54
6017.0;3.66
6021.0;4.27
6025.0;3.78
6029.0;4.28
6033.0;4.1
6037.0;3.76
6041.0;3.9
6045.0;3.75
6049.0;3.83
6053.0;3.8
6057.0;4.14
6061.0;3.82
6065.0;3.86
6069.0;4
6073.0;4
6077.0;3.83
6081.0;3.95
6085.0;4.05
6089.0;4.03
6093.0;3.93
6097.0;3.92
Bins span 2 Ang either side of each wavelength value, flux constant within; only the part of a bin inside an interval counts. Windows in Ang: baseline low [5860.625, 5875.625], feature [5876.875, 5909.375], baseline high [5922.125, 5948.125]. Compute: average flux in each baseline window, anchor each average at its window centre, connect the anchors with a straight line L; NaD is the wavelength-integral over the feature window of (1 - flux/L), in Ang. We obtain 2.1 Ang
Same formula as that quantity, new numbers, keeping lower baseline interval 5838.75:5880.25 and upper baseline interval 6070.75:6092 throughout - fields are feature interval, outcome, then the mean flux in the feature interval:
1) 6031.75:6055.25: 0.7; 3.85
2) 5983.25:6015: 1.1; 3.83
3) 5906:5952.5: 0.9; 3.88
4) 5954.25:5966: 0.8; 3.69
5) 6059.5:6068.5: 0.2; 3.87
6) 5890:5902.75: 1.5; 3.48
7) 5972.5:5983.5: 0.6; 3.74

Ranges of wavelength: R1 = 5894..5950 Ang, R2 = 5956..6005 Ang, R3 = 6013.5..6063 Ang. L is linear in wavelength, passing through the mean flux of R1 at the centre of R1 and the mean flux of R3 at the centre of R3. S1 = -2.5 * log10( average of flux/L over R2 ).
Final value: 0.02 mag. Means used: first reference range 3.84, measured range 3.81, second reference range 3.91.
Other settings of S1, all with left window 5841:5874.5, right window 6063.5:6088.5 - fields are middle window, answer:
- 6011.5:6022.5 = 0.04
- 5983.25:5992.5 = 0.03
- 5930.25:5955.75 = 0.05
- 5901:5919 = 0.02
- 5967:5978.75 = 0.05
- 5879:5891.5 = 0.08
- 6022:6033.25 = -0.03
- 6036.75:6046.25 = 0.04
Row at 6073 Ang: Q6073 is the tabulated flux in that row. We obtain 4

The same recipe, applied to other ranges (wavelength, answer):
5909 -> 4.13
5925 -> 4.25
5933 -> 3.78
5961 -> 3.83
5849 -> 4.03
